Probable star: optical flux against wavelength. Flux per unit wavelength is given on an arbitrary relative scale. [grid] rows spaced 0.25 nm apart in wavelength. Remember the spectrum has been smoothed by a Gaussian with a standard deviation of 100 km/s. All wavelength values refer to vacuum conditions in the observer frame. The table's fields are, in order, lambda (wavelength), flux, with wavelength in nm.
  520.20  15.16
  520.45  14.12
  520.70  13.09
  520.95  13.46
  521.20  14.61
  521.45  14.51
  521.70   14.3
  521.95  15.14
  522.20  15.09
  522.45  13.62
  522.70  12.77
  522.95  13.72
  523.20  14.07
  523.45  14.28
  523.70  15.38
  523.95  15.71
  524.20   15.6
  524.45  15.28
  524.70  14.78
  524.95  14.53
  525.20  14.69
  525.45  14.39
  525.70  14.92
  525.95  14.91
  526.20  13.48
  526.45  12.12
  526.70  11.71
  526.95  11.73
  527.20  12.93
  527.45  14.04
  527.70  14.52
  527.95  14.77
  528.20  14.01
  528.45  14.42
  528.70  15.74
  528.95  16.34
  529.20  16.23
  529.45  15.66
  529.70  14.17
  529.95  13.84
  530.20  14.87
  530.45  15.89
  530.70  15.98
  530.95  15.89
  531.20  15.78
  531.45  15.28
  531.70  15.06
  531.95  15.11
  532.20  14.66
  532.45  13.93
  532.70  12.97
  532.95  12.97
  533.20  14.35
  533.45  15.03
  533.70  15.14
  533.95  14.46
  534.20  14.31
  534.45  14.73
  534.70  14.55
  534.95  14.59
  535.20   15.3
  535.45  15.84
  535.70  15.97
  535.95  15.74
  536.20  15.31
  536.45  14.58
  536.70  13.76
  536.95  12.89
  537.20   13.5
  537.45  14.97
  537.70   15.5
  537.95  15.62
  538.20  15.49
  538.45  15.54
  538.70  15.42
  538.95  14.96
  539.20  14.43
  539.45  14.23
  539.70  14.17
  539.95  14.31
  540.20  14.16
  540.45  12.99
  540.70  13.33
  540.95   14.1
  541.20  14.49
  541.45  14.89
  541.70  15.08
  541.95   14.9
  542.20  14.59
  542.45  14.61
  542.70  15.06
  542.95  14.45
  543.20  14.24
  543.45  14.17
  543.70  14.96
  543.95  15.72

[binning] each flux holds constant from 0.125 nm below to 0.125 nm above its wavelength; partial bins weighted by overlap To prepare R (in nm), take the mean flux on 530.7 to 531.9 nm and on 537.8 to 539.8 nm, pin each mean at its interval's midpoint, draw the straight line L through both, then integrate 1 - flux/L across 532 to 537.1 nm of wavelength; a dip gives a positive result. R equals 0.247 nm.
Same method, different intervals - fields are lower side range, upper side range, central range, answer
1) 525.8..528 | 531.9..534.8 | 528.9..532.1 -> -0.34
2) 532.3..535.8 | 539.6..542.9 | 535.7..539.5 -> -0.10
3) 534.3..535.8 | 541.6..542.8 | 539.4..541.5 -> 0.12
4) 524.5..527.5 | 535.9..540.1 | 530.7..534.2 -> -0.11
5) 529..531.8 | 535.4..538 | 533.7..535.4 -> 0.03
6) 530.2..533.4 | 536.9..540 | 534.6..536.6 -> -0.06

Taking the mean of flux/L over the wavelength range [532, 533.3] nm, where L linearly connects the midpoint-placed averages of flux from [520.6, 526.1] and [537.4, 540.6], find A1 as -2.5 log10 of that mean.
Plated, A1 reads 0.061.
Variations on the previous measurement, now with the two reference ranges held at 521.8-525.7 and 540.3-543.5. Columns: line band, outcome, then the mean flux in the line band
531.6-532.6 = -0.010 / 14.6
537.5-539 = -0.072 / 15.4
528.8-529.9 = -0.068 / 15.5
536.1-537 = 0.018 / 14.2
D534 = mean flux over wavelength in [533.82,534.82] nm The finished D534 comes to 14.5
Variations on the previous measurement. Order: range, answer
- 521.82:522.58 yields 14.6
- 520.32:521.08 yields 13.6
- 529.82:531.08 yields 15.3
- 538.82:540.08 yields 14.4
